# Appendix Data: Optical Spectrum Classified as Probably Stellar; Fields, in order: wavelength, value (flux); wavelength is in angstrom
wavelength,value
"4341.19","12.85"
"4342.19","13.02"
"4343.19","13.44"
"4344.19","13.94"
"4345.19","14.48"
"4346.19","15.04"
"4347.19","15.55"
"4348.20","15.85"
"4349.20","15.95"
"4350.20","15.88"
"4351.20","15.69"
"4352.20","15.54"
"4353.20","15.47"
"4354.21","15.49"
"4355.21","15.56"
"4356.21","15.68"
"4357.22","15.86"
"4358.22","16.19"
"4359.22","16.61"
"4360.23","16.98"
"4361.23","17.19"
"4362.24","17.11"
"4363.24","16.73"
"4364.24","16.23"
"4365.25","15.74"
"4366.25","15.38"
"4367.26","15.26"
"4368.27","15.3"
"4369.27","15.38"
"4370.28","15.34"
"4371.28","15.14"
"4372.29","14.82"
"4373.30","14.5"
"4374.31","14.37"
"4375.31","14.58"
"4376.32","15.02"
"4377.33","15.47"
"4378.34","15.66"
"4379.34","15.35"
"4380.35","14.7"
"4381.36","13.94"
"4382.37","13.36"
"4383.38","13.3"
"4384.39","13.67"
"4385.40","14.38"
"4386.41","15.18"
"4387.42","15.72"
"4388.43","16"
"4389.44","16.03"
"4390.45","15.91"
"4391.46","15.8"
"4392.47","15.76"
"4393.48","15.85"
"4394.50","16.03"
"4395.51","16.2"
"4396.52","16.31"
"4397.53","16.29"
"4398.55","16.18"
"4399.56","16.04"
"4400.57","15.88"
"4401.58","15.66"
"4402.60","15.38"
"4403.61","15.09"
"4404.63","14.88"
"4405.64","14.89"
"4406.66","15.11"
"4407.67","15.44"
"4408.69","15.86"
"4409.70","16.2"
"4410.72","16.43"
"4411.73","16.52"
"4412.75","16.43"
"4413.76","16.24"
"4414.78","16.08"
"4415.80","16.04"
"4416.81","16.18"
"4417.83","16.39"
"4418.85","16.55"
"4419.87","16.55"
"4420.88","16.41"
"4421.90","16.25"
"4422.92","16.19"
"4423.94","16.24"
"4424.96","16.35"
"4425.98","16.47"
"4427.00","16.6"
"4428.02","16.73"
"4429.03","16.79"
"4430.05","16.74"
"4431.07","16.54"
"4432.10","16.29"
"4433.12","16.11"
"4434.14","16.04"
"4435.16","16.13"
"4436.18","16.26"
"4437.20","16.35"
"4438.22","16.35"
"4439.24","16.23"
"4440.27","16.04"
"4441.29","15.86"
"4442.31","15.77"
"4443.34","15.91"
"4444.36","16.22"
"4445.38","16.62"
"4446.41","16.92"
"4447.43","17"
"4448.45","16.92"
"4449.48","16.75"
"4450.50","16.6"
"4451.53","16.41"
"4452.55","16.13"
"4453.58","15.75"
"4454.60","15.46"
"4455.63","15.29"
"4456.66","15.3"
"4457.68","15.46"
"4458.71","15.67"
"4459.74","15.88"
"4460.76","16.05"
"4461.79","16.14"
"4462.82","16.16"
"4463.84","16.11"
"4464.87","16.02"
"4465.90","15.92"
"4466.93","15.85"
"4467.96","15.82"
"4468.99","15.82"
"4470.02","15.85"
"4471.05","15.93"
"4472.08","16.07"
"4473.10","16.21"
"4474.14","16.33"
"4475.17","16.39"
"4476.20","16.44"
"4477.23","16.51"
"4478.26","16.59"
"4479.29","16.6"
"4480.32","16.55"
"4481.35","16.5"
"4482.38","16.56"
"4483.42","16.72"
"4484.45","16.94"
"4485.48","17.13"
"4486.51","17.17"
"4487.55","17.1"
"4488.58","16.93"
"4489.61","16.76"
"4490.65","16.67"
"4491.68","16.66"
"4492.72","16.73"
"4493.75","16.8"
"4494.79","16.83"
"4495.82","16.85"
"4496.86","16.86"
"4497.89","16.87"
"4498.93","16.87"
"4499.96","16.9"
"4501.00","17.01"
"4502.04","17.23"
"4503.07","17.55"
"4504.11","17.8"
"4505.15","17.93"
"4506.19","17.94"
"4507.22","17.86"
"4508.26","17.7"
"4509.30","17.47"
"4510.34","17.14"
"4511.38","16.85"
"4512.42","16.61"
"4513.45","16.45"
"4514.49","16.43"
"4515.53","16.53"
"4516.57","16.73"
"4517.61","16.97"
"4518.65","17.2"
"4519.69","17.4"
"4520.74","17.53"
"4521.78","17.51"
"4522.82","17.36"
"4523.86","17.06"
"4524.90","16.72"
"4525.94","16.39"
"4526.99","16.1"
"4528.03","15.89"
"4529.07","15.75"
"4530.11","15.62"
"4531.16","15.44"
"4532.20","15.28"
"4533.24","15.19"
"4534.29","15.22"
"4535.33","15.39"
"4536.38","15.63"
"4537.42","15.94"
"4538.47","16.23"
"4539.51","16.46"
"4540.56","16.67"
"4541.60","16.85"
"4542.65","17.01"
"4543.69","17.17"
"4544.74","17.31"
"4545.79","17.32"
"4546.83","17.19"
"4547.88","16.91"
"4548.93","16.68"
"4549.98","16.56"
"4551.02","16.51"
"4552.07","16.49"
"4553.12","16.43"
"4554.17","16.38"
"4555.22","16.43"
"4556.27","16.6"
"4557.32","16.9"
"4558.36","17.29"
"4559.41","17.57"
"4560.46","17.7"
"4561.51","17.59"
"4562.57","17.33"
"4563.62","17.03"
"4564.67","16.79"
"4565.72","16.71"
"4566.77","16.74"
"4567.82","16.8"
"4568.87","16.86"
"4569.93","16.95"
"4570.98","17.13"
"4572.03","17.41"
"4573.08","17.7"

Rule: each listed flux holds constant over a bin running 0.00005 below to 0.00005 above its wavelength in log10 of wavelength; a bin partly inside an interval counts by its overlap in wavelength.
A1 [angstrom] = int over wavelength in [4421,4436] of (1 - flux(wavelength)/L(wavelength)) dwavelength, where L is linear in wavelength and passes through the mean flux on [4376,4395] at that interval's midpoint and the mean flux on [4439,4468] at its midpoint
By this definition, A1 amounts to -0.64 angstrom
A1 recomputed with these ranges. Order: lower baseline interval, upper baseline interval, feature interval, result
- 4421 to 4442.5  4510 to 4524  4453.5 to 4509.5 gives 0.49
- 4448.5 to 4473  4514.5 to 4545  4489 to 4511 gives -1.27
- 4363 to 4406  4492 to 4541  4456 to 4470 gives 0.24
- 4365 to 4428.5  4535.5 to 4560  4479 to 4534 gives -1.39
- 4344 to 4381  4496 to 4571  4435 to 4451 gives -0.24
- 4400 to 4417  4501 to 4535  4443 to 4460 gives 0.03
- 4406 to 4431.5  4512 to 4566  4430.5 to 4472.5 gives 0.72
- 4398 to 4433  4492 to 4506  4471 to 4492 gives 0.34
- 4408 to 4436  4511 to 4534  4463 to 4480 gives 0.26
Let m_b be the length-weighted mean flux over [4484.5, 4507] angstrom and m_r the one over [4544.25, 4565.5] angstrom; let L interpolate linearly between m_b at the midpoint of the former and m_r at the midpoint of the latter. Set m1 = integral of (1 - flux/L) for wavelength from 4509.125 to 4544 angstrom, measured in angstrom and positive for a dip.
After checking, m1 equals 1.1 angstrom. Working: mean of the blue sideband 17.1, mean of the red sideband 16.9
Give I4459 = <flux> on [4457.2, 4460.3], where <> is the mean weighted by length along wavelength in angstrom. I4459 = 15.7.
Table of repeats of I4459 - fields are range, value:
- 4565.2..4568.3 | 16.8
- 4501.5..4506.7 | 17.7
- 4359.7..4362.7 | 17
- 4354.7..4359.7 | 16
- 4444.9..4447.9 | 16.8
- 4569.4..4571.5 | 17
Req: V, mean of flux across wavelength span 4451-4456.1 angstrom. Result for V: 15.8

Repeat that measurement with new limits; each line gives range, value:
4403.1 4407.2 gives 15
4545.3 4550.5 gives 16.9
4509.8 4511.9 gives 17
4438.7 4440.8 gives 16.1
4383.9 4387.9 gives 14.7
